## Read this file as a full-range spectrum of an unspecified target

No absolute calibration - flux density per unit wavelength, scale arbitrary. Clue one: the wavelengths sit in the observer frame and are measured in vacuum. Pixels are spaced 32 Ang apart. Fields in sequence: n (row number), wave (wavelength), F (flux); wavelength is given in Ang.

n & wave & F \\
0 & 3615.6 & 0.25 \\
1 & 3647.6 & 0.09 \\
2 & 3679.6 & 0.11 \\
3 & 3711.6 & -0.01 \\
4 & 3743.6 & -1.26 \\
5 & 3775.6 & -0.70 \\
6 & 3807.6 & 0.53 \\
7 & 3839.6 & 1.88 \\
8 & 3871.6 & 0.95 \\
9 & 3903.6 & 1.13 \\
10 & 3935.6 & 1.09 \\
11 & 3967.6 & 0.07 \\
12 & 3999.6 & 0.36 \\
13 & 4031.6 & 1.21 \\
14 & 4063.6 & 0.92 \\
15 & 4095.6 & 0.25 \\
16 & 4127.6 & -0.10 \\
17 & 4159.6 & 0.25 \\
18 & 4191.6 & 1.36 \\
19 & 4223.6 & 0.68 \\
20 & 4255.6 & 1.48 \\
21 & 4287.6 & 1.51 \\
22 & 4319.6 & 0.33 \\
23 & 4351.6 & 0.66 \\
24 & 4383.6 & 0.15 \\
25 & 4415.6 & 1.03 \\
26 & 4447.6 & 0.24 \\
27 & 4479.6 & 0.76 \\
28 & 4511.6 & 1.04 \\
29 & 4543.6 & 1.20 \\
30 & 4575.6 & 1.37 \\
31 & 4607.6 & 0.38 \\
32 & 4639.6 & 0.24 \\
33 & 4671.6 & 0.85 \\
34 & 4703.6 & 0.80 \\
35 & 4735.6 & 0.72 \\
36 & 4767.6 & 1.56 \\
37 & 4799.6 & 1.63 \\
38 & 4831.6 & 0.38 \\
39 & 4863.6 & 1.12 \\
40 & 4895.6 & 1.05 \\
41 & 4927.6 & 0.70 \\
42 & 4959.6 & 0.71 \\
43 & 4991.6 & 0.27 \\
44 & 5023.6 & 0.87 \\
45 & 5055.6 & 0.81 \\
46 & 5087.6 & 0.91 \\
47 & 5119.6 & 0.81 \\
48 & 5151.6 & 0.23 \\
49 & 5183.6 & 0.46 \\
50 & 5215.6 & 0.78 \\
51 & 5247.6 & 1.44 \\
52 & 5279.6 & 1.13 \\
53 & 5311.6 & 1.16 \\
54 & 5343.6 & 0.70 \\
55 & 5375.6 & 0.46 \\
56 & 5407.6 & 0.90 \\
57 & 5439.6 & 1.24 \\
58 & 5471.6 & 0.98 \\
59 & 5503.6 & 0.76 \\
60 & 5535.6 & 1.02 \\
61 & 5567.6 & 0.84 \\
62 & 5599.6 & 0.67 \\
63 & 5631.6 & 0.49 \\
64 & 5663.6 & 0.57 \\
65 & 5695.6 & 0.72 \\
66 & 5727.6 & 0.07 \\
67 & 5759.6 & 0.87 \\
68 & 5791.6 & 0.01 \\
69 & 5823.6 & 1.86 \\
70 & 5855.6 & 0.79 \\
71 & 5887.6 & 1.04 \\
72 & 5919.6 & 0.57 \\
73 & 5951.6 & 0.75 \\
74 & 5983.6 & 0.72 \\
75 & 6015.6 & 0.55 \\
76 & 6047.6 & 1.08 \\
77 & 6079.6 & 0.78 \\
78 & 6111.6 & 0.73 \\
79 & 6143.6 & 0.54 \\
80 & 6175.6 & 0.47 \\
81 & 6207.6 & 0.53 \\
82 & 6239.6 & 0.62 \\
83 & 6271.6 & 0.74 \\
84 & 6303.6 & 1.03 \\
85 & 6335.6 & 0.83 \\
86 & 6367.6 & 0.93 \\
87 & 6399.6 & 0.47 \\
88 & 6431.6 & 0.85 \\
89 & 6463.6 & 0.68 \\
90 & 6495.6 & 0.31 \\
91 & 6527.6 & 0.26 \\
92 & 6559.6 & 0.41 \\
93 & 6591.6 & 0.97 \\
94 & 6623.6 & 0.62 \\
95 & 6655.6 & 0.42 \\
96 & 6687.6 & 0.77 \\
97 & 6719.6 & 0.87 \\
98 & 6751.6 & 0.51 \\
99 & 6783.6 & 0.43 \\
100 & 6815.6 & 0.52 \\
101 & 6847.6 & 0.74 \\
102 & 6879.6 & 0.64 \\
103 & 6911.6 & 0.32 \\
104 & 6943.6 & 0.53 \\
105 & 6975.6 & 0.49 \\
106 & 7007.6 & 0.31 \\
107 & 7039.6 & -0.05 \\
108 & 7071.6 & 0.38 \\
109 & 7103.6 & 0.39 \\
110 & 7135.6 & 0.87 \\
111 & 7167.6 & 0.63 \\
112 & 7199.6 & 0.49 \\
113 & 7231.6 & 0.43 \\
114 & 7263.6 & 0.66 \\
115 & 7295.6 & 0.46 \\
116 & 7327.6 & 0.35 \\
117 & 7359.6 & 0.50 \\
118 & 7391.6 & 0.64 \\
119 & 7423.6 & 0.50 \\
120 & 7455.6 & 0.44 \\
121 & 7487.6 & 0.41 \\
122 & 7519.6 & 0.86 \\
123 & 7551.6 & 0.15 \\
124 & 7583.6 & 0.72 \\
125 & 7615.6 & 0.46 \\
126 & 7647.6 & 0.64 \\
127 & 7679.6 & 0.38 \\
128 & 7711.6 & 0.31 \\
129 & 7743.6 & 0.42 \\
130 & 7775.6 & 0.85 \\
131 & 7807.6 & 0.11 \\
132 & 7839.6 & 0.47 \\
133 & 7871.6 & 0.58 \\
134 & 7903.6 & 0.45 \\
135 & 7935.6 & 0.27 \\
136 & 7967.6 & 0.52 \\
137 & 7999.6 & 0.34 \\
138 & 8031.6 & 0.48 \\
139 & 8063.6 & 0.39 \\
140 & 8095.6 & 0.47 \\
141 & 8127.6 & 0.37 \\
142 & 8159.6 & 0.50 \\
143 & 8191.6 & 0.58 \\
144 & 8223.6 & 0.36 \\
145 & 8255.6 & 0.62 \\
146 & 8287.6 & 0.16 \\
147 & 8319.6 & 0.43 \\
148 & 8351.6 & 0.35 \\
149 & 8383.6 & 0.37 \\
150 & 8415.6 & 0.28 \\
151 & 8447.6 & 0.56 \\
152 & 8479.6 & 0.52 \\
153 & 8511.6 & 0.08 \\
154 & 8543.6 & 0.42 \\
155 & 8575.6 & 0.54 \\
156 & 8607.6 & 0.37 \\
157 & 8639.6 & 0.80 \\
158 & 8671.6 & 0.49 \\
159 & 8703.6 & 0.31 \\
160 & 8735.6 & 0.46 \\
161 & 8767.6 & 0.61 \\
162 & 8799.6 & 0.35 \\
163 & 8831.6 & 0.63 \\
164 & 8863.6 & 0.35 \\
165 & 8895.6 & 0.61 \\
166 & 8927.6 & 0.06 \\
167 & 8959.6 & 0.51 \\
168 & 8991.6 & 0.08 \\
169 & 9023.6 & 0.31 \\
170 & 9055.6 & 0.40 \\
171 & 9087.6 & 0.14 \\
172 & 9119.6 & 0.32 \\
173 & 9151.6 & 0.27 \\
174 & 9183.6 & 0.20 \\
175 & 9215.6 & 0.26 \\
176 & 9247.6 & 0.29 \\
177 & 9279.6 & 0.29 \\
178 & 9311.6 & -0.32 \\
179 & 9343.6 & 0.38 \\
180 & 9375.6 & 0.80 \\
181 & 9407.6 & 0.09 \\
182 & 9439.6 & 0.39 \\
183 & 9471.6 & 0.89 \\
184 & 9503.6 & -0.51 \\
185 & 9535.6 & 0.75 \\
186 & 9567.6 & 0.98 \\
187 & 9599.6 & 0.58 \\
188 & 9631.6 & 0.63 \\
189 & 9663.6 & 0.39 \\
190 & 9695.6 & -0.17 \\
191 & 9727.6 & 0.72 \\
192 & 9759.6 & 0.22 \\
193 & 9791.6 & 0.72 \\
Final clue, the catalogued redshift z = 0.09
